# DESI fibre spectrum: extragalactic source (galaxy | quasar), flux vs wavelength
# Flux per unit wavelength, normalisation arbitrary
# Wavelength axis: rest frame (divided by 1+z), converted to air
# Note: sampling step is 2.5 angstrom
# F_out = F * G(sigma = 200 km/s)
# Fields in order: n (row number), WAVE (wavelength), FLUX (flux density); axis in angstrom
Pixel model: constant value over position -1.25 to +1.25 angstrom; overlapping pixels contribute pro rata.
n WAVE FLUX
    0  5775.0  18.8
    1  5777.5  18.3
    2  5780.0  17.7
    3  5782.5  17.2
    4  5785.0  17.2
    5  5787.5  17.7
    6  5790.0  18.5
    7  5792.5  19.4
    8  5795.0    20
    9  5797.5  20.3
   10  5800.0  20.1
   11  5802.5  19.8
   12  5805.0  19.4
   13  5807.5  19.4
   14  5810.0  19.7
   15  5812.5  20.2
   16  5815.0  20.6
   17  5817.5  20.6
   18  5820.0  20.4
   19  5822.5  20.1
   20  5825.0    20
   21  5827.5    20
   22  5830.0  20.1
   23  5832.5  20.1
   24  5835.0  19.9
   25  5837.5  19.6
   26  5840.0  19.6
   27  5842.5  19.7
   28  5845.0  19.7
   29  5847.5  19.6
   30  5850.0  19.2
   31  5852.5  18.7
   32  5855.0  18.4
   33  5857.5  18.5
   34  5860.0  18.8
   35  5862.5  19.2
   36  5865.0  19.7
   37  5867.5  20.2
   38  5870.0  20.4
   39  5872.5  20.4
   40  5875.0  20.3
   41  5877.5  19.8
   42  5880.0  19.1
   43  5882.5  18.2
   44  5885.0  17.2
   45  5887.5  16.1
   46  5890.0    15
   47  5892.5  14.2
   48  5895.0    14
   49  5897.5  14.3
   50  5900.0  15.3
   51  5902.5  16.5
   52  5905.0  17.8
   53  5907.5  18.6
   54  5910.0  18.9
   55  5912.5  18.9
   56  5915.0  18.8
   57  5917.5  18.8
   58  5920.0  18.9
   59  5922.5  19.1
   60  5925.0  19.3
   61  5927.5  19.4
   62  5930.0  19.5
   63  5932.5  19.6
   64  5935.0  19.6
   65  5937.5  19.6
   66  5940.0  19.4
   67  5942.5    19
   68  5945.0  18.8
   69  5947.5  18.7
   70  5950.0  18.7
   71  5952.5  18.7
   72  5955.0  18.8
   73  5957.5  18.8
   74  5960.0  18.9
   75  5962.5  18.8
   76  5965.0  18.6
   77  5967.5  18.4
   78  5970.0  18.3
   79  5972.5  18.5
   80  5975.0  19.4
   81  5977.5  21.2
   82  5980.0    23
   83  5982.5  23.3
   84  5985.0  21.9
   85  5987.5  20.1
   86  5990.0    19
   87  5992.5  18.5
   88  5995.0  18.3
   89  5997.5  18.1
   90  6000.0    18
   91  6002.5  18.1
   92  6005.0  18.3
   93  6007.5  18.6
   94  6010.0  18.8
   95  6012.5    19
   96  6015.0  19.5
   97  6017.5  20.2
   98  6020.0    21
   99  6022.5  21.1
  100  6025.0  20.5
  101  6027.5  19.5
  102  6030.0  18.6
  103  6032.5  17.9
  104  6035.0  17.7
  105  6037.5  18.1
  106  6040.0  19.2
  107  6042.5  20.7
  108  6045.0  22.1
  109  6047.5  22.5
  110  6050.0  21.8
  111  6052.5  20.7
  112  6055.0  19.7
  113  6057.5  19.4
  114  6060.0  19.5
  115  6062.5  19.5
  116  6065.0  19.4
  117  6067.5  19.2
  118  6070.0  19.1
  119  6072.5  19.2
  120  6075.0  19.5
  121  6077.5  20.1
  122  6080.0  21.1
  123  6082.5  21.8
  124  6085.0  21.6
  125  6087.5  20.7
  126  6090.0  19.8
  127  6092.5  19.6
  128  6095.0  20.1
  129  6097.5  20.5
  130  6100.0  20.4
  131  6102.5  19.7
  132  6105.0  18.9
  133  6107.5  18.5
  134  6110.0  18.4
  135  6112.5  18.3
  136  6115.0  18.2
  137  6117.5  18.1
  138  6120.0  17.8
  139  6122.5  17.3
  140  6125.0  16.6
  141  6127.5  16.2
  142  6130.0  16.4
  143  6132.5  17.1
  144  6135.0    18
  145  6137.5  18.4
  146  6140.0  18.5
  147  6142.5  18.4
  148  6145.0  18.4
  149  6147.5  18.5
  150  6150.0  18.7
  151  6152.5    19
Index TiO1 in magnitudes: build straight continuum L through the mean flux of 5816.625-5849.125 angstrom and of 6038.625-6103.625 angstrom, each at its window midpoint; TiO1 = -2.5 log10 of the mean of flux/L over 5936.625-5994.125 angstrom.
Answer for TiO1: 0.03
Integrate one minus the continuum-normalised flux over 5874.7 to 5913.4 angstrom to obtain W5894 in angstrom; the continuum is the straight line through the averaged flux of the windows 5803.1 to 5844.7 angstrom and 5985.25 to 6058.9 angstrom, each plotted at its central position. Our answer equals 5.4 angstrom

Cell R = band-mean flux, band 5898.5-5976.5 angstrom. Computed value 18.7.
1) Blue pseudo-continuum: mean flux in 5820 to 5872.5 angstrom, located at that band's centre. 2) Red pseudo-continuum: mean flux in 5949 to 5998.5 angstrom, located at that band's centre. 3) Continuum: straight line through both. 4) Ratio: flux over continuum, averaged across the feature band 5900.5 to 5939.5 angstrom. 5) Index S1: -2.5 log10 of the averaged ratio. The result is 0.04 mag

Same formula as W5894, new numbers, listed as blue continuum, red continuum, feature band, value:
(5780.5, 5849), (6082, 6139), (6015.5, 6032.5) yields -0.86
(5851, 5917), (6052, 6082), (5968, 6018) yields -1.21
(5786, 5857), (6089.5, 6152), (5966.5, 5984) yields -1.23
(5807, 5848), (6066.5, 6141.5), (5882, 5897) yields 3.16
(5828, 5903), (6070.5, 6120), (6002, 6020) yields 0.09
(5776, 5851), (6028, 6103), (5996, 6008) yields 1.00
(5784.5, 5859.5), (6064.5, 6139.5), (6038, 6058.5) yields -1.70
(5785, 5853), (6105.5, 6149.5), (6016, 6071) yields -4.57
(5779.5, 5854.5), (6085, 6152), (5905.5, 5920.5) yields 0.34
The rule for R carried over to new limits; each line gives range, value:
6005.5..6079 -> 19.7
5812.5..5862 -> 19.7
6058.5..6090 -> 20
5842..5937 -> 18.4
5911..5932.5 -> 19.1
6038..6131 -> 19.5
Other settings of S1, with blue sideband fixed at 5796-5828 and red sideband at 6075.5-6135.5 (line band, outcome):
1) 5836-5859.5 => 0.039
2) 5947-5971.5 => 0.048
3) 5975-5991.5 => -0.096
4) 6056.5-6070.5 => -0.013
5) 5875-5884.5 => 0.042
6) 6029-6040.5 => 0.058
